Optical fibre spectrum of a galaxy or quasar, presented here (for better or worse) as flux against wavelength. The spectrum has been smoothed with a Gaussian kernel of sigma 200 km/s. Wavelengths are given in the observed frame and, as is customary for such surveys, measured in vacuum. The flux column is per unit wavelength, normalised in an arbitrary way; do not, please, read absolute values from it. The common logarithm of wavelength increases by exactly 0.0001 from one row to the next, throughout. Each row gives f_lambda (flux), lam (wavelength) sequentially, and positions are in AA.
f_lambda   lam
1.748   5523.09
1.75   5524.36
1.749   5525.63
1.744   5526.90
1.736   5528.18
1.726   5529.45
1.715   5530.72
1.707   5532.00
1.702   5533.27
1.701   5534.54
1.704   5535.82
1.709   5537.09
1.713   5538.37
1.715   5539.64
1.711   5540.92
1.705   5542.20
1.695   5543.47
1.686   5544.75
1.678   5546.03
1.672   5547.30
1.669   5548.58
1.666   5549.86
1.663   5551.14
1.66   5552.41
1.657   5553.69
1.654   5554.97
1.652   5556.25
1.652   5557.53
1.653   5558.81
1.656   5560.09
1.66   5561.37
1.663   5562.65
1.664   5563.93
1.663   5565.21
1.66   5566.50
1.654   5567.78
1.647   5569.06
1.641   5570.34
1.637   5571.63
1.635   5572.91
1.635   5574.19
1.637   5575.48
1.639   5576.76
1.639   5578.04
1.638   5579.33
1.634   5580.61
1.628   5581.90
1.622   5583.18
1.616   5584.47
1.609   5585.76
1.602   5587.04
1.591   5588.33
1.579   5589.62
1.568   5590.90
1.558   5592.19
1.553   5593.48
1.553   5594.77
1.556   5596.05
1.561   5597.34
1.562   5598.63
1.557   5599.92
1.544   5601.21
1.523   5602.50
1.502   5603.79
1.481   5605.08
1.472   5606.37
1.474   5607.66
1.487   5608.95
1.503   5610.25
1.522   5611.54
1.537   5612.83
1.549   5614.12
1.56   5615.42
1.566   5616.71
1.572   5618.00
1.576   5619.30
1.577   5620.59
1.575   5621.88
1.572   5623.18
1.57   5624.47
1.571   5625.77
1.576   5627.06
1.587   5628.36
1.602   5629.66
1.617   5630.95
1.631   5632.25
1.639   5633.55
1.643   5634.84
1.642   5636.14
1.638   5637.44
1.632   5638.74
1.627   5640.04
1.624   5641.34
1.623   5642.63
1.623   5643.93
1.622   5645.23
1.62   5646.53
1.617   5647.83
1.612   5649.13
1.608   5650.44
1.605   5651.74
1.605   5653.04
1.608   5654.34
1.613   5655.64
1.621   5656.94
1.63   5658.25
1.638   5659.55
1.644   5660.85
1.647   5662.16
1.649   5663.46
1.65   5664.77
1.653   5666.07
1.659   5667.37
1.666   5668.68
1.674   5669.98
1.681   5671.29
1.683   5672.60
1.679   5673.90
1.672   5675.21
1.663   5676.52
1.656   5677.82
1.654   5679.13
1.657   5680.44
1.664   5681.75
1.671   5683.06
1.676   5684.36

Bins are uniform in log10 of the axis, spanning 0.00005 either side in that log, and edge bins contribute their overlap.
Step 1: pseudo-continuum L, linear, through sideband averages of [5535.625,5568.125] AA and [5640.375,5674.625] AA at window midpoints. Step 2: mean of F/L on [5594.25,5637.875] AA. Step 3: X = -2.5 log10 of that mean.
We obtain 0.061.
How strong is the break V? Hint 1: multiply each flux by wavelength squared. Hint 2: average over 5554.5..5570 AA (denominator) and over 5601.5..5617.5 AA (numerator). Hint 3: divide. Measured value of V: 0.9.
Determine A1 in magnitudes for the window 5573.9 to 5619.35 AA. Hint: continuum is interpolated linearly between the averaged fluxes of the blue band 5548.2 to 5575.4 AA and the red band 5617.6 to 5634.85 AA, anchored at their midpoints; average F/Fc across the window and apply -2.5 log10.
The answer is 0.04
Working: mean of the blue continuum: 1.65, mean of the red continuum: 1.59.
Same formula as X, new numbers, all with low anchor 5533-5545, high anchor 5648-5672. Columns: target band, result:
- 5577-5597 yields 0.053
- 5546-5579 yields 0.024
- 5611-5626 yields 0.065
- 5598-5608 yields 0.104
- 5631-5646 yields 0.012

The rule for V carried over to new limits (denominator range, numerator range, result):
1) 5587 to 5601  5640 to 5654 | 1.05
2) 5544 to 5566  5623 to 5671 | 1.01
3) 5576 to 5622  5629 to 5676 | 1.07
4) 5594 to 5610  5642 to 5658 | 1.08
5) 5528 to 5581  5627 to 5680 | 1.01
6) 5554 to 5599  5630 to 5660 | 1.03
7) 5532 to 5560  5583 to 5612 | 0.94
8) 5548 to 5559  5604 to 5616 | 0.93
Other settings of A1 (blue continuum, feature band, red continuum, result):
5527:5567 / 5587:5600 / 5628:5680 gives 0.07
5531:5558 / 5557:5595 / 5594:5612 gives -0.02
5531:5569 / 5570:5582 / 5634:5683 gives 0.02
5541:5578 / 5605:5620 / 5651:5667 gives 0.08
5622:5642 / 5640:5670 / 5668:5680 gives 0.01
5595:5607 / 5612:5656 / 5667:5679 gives 0.00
